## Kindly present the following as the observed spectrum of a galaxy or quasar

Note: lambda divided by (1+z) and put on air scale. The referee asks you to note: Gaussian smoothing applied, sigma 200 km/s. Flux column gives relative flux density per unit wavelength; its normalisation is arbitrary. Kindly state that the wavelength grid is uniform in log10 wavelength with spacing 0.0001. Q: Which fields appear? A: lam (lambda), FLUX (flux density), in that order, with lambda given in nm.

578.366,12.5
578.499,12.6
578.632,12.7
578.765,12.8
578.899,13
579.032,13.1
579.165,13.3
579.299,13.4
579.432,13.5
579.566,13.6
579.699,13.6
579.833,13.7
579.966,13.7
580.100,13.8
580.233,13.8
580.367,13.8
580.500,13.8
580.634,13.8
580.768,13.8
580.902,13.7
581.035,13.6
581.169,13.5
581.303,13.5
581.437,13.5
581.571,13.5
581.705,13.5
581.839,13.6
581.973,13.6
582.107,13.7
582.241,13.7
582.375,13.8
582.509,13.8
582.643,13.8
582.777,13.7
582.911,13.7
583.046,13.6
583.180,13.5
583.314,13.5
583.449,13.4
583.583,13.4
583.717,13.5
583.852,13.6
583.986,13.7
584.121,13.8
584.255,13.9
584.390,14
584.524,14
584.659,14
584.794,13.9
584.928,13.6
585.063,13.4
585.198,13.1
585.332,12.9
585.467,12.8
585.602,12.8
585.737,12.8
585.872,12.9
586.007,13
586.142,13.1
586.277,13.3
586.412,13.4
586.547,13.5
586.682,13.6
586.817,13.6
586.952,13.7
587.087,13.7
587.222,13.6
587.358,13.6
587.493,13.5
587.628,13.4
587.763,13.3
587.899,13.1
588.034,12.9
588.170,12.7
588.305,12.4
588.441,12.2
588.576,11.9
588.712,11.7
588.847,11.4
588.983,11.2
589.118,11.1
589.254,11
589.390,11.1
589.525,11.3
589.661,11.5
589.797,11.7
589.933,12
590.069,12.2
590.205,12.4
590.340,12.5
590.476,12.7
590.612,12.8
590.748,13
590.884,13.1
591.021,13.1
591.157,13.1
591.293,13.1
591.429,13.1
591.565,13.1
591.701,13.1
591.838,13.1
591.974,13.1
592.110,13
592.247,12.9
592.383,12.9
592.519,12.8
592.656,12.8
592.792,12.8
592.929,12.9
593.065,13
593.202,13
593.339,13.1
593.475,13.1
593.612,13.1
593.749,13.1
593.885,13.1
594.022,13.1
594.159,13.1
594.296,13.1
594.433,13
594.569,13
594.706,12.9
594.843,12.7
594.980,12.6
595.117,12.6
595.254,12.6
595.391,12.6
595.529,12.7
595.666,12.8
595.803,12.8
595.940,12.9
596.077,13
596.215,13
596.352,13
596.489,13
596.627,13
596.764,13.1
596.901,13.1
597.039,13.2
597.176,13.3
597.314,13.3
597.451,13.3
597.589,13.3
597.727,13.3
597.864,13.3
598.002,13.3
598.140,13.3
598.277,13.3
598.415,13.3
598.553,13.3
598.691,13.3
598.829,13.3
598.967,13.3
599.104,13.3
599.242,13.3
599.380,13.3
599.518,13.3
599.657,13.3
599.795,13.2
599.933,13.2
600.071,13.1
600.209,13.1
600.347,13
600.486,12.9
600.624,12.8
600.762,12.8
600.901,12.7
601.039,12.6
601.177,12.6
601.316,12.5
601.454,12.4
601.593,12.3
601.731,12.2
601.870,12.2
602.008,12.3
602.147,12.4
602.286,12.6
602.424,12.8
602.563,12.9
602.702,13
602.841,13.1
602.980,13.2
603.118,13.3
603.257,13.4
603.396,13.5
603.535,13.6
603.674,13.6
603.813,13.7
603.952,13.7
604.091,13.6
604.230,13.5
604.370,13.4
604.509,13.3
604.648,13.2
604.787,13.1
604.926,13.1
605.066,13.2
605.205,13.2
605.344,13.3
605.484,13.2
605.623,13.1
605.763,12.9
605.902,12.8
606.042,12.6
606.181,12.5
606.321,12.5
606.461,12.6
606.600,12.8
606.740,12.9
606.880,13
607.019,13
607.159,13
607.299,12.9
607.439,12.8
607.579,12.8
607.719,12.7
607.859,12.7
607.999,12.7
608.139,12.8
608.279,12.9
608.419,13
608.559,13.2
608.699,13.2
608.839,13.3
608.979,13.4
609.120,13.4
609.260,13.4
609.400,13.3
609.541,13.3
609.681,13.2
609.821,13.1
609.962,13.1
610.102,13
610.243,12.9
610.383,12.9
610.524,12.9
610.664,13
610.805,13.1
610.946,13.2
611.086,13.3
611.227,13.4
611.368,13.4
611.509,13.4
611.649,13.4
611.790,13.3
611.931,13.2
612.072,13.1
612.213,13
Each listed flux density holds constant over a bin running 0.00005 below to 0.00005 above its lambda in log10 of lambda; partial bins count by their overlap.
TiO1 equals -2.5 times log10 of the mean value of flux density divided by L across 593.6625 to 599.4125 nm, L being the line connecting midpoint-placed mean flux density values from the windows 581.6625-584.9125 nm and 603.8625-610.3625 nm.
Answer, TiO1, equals 0.02 mag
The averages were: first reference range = 13.7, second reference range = 13.1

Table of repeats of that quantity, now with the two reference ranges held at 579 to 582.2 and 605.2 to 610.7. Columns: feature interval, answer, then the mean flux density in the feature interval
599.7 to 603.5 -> 0.02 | 12.8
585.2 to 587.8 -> 0.01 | 13.3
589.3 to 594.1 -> 0.05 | 12.7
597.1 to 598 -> -0.01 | 13.3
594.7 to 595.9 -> 0.05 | 12.7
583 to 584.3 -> 0.00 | 13.6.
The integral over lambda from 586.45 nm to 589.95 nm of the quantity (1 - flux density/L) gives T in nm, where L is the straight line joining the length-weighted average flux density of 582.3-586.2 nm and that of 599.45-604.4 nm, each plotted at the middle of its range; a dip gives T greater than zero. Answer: 0.23 nm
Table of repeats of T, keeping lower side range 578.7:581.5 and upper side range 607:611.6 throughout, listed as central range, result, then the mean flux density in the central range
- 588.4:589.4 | 0.15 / 11.5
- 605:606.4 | 0.02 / 12.9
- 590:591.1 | 0.05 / 12.7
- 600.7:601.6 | 0.04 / 12.6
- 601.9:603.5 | 0.03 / 13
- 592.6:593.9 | 0.03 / 13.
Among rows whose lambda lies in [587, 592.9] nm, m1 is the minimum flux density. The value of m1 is 11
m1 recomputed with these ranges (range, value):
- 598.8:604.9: 12.2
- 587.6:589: 11.2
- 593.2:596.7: 12.6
